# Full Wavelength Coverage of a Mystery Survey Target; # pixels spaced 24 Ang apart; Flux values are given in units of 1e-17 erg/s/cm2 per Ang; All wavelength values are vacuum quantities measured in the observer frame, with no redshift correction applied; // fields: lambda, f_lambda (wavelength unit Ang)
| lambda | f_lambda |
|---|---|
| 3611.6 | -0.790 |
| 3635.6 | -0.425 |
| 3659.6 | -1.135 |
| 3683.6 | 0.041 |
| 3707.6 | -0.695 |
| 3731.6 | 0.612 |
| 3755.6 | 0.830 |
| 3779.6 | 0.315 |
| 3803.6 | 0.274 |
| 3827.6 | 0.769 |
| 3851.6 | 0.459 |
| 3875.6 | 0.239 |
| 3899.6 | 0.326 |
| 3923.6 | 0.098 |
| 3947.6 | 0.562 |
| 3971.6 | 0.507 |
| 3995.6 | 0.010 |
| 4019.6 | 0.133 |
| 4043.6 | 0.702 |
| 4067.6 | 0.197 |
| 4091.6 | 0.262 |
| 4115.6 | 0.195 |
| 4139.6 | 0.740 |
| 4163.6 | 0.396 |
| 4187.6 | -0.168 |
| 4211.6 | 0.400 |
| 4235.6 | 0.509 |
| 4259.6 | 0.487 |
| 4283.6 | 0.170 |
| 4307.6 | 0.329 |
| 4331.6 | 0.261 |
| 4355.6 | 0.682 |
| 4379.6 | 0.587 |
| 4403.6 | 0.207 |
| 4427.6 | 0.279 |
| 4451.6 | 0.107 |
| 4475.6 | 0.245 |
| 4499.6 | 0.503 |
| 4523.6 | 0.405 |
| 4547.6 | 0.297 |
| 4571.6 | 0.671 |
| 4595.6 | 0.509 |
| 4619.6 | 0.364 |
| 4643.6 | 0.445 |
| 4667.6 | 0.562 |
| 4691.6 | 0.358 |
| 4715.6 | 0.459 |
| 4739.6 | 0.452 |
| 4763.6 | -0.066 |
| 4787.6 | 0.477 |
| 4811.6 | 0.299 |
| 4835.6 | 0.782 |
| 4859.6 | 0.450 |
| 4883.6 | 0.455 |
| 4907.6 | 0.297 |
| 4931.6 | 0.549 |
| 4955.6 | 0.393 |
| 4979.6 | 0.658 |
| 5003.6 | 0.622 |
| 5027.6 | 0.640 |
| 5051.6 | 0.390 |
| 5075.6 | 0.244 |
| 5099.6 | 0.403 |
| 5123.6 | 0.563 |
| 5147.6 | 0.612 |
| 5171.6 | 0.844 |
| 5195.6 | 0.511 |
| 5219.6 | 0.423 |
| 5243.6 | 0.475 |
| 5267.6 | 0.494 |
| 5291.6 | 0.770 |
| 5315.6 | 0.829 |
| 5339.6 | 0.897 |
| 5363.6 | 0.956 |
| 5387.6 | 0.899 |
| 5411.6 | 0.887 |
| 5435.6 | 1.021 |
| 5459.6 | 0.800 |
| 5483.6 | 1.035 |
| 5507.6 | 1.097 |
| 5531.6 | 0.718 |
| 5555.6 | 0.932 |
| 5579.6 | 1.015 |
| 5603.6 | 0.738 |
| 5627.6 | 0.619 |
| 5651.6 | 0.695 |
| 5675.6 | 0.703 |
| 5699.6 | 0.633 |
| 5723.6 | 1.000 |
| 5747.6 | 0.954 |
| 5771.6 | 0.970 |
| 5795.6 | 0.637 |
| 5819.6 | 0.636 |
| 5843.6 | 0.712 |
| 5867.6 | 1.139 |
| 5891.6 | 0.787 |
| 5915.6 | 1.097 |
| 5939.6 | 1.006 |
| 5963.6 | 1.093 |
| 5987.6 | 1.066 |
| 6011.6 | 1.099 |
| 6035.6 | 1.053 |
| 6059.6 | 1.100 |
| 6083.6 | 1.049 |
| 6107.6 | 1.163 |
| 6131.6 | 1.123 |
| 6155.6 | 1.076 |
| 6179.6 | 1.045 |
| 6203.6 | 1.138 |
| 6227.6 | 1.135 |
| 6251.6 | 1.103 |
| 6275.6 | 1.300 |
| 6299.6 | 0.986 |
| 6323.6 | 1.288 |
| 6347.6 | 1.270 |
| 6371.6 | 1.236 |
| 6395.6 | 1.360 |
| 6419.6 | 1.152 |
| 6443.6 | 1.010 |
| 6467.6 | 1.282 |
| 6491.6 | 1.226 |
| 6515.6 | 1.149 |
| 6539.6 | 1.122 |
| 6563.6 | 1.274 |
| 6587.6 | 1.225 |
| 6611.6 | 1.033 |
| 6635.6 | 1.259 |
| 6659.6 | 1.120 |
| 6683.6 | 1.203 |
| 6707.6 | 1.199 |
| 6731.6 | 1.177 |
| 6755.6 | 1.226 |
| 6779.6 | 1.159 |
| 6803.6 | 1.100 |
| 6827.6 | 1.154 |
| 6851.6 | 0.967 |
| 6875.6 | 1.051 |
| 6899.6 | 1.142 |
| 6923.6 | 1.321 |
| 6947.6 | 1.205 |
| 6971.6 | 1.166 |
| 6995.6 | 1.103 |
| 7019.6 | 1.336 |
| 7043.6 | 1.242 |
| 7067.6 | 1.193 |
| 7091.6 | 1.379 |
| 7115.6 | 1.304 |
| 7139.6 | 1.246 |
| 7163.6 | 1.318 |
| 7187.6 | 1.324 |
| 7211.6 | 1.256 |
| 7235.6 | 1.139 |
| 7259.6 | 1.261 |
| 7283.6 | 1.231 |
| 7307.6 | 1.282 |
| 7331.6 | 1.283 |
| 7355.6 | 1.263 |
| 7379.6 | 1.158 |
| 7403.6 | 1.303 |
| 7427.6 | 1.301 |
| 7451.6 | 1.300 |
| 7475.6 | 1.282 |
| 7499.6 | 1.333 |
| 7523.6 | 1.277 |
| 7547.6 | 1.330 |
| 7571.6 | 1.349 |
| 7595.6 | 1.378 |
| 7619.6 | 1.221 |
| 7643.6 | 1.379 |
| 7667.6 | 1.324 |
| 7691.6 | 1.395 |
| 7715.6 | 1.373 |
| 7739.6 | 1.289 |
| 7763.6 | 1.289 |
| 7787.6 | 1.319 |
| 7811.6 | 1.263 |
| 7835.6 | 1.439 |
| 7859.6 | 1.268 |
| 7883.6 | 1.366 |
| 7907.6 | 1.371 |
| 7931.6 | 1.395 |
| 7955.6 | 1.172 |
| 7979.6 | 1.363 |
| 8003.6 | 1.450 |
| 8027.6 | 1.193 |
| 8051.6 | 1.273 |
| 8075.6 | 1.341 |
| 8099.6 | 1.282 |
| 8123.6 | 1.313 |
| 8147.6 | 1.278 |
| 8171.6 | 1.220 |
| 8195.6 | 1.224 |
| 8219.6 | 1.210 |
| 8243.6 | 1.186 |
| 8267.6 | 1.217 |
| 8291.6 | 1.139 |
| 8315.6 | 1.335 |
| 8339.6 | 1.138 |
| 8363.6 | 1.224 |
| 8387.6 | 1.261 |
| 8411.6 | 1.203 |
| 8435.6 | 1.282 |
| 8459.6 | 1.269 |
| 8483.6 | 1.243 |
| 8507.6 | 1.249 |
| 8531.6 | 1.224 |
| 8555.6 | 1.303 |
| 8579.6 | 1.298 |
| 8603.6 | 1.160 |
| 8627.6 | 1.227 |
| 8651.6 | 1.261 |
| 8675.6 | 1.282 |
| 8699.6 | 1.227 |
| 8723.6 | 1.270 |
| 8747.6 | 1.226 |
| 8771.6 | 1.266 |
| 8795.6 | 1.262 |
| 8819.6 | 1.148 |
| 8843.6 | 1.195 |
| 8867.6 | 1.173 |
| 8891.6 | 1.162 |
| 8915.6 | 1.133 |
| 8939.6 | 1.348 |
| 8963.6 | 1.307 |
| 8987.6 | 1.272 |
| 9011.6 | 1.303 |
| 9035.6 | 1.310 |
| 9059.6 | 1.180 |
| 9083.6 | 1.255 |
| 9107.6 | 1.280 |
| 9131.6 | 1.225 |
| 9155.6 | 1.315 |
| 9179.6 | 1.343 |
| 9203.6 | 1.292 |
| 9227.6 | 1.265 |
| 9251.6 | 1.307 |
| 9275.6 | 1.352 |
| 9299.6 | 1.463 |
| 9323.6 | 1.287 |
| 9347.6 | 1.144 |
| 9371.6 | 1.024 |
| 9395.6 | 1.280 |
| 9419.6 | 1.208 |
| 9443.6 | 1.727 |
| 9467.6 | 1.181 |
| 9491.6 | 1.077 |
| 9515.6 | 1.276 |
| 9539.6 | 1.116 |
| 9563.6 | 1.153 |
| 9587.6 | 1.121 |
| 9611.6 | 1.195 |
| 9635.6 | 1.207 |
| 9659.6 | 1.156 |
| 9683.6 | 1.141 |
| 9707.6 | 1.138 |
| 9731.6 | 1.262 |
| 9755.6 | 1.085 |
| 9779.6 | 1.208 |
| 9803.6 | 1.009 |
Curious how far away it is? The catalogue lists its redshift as 0.32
